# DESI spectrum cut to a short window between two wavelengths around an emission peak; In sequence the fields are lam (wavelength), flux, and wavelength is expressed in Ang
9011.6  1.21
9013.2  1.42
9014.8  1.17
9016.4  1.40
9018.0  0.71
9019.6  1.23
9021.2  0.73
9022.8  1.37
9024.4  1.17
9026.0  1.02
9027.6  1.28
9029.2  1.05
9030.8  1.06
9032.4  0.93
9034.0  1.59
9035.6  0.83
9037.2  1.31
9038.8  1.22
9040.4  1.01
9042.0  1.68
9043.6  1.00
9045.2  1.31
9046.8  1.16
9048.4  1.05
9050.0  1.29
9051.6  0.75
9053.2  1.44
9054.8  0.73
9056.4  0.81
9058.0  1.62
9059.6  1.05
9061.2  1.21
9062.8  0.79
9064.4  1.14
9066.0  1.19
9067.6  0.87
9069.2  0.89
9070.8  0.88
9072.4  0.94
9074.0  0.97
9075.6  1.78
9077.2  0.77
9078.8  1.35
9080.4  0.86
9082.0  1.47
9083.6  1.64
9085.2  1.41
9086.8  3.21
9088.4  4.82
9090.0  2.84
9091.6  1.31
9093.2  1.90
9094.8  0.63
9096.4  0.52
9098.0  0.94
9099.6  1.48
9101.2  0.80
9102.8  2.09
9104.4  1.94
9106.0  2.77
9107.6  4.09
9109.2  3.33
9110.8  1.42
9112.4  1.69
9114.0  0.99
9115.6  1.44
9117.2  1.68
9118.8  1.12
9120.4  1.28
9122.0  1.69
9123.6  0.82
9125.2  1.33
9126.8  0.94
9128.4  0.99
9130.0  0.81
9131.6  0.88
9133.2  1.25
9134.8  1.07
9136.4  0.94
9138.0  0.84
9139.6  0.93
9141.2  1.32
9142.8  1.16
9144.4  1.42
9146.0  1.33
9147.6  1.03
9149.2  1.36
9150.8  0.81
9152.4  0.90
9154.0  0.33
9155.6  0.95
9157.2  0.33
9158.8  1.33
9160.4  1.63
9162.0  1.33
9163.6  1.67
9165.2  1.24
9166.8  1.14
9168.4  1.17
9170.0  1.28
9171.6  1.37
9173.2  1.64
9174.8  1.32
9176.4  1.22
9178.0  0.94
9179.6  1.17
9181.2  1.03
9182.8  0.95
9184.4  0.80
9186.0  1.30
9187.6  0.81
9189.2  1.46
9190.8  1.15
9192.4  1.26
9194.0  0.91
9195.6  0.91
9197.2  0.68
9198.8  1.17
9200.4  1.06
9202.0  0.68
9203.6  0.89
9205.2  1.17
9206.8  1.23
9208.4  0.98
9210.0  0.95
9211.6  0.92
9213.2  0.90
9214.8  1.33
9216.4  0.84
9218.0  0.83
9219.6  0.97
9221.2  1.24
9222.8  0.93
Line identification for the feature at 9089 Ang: [S II] 6716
